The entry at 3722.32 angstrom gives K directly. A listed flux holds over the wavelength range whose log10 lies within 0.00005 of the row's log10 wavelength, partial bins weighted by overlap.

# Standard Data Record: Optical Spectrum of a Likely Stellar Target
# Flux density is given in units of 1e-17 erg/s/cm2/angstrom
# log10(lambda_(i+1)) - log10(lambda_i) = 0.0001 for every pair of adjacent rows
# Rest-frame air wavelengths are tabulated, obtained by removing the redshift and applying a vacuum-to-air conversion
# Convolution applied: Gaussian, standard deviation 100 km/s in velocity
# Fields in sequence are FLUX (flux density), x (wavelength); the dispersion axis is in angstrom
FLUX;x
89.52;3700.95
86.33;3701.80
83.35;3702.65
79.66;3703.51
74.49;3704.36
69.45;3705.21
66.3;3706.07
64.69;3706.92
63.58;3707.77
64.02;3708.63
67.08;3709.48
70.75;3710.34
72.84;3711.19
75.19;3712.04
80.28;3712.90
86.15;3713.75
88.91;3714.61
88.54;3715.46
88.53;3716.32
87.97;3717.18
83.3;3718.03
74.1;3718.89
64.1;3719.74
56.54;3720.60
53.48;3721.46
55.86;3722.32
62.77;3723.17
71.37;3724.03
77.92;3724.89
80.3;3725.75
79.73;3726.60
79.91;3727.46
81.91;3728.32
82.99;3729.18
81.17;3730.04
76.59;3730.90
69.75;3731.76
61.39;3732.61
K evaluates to 55.86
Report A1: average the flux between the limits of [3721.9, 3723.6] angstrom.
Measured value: 59.5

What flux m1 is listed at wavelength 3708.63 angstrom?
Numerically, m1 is 64.02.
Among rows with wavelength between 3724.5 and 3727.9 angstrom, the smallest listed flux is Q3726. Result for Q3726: 77.92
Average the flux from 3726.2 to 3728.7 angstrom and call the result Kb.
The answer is 80.4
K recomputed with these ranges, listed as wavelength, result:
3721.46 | 53.48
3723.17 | 62.77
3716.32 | 88.53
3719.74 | 64.1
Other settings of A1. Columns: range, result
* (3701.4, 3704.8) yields 80.9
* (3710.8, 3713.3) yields 76.1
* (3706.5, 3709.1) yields 64.2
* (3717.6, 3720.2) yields 73.8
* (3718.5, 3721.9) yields 61.8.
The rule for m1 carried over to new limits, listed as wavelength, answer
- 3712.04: 75.19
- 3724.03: 71.37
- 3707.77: 63.58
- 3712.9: 80.28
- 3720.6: 56.54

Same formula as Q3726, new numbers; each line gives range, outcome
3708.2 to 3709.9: 64.02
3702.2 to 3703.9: 79.66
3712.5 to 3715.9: 80.28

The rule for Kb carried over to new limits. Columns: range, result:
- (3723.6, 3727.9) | 77.8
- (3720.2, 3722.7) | 55.1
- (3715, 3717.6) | 88.2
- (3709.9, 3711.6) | 71.7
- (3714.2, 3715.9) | 88.8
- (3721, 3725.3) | 64.1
